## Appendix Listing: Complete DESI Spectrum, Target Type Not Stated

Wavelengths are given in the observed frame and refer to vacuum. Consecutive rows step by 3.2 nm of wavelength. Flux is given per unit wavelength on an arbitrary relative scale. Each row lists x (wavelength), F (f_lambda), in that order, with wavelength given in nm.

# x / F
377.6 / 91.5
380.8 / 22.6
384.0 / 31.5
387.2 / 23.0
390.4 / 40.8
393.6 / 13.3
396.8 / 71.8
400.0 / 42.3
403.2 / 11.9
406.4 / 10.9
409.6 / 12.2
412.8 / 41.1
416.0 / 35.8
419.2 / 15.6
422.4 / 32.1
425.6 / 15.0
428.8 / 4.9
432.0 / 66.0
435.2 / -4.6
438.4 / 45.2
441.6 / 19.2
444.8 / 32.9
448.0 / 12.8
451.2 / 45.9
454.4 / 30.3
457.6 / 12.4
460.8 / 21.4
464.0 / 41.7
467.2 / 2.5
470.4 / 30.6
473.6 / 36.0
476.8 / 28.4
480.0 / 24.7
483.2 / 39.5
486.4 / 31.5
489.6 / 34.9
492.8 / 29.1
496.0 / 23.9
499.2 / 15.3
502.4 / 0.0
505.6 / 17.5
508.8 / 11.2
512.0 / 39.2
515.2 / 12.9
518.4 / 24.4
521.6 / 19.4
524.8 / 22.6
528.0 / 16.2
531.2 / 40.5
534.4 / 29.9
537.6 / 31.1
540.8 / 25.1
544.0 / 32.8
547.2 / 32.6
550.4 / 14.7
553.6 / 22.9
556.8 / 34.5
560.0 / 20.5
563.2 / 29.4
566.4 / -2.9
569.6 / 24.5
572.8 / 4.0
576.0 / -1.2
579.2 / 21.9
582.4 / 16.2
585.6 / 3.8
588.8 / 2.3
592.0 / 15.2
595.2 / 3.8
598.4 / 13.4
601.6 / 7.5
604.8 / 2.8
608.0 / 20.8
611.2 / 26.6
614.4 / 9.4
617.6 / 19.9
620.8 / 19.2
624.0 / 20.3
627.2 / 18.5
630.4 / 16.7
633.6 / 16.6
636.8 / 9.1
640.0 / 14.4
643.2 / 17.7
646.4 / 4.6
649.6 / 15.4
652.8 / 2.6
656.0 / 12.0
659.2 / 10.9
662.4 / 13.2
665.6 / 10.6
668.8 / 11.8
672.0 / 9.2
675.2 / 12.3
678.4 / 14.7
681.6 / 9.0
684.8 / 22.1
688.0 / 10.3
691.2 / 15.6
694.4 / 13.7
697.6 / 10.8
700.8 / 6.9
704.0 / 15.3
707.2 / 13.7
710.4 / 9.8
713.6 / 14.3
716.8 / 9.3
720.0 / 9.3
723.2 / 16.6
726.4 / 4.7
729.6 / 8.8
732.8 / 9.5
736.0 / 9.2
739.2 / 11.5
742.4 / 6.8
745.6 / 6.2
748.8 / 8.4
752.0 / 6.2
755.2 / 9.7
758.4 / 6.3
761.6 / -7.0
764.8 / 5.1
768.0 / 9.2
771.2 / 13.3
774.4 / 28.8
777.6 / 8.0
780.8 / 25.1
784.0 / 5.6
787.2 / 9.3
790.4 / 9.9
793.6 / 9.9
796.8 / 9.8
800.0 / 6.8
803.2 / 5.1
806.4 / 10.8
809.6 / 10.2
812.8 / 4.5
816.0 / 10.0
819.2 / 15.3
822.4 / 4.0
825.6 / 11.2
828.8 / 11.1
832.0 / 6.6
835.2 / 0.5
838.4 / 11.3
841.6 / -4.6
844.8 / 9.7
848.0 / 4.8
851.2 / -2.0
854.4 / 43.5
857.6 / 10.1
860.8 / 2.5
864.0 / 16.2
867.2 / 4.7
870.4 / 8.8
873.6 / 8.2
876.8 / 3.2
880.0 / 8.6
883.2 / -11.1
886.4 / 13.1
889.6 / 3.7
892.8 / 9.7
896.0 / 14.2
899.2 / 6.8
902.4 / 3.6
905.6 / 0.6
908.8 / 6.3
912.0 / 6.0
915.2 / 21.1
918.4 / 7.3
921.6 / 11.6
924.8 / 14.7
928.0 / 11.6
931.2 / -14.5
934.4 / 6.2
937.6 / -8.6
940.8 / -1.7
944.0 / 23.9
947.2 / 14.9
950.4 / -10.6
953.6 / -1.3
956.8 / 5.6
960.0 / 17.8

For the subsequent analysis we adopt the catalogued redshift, 1.29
